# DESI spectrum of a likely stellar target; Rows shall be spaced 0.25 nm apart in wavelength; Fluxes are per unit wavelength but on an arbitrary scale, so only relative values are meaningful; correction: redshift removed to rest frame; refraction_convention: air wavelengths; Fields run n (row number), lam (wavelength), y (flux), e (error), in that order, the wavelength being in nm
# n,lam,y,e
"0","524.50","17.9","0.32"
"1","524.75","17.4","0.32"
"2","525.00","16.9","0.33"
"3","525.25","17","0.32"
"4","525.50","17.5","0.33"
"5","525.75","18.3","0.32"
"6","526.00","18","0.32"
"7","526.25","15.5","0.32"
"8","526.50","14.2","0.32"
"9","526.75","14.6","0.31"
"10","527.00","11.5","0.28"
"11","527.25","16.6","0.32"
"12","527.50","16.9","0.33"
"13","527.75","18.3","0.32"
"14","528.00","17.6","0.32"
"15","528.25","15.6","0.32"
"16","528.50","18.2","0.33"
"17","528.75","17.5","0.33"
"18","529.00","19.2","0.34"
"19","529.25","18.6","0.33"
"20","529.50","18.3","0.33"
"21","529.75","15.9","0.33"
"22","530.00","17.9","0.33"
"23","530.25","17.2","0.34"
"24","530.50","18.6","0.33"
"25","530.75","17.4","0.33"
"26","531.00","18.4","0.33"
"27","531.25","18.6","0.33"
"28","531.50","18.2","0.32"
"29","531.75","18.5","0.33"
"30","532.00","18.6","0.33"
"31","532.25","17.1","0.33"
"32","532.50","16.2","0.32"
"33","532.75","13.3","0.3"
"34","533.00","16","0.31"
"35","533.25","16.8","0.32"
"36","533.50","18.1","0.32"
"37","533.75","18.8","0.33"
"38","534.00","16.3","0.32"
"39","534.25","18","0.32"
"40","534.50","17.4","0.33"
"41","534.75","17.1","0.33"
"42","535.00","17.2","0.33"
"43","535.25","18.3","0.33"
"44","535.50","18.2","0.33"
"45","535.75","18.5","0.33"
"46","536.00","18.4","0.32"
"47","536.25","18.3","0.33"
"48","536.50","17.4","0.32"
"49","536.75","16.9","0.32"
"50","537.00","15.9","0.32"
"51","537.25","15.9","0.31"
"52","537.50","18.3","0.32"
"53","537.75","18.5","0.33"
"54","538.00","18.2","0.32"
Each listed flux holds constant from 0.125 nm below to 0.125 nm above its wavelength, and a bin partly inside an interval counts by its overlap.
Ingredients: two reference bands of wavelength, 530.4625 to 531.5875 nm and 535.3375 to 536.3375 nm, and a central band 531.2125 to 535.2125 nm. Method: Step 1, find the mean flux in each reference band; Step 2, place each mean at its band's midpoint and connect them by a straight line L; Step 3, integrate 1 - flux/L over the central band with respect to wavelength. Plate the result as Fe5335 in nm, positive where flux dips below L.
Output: 0.22 nm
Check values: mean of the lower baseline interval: 18.2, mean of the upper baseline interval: 18.4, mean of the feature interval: 17.3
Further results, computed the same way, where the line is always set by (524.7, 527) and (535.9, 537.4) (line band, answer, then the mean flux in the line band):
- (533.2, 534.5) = -0.05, 17.6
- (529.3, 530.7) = -0.08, 17.6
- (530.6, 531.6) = -0.09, 18.2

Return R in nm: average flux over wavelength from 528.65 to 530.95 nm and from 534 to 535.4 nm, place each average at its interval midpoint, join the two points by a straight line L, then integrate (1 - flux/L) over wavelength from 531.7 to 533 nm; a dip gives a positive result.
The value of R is 0.08 nm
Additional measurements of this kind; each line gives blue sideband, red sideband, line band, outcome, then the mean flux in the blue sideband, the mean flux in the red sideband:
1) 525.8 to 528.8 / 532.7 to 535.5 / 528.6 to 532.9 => -0.23 nm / 16.2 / 17.2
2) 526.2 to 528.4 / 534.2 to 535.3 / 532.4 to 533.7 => 0.07 nm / 15.7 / 17.5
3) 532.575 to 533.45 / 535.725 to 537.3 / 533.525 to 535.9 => -0.19 nm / 15.6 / 17.3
